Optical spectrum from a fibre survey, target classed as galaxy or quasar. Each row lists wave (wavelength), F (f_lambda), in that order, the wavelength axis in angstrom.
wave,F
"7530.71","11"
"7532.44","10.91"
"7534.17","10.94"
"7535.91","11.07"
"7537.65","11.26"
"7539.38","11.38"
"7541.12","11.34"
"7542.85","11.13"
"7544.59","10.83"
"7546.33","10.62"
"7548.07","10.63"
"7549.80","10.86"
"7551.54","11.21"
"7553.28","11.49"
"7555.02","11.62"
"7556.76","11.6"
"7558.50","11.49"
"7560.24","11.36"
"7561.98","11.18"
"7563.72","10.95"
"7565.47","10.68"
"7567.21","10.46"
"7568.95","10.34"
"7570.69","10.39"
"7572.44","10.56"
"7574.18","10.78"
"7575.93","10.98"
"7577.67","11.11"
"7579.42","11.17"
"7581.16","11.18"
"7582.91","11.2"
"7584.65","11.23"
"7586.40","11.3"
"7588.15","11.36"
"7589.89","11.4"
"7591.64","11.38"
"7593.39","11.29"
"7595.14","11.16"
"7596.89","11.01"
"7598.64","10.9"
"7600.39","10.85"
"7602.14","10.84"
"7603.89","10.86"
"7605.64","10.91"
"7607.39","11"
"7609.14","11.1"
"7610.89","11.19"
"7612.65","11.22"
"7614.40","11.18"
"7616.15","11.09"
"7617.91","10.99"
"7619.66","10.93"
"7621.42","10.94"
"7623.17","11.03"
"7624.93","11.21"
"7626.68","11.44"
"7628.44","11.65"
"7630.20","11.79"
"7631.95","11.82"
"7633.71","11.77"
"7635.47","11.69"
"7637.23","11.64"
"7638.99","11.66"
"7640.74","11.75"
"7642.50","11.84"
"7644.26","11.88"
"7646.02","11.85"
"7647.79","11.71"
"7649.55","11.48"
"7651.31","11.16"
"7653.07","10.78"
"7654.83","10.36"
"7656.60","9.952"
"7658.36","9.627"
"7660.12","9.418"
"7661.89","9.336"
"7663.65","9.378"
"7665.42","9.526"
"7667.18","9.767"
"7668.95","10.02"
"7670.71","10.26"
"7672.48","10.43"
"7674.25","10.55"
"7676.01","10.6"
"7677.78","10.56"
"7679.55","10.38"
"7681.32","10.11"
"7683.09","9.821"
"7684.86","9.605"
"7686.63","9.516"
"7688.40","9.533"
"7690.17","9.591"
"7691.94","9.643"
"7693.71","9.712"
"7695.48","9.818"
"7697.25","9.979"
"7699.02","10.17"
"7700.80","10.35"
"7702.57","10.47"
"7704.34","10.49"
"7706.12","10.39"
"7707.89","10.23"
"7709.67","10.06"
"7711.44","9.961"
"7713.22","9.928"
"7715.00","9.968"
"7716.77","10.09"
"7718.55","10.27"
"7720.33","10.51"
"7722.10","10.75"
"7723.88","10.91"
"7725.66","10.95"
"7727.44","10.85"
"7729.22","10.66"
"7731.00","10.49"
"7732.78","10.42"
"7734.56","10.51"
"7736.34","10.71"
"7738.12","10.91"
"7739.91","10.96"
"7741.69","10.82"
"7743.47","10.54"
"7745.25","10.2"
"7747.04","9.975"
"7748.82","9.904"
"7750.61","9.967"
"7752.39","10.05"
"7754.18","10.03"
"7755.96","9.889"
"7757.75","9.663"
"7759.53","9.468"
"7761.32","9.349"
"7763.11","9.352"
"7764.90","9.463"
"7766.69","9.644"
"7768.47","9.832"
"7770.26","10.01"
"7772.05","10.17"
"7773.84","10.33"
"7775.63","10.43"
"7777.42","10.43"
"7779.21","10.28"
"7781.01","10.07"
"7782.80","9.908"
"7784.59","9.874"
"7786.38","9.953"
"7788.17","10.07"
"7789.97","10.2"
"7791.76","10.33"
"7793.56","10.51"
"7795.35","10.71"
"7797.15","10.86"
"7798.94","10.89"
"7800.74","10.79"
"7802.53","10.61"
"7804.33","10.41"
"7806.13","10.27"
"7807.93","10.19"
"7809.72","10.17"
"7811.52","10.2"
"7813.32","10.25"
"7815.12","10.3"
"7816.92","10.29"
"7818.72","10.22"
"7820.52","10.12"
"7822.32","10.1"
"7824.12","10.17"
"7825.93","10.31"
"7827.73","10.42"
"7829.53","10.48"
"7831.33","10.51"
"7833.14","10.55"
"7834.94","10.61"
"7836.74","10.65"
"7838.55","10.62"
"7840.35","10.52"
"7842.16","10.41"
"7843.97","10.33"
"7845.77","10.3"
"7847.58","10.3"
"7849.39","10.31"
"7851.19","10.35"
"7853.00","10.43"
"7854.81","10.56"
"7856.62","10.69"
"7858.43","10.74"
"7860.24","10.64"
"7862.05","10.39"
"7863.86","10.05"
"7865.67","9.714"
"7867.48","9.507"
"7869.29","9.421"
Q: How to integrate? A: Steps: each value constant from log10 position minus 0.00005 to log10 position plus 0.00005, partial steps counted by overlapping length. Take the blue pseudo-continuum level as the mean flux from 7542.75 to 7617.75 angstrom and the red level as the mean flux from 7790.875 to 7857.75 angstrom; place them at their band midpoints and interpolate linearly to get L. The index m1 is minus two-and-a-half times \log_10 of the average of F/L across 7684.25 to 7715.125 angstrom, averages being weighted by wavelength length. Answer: 0.08 mag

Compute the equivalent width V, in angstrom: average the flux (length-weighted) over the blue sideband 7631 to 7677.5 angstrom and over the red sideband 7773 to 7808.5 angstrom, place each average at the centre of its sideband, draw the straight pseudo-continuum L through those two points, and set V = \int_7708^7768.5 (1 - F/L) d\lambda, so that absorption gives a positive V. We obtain 1.8 angstrom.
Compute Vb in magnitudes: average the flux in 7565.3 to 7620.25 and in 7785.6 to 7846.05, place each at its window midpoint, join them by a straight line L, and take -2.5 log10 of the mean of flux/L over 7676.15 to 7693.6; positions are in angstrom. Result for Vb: 0.09 mag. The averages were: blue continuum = 11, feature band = 9.88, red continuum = 10.4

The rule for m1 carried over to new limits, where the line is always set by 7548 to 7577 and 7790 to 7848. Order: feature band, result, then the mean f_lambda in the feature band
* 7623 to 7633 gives -0.067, 11.5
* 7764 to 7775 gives 0.064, 9.92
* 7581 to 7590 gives -0.034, 11.3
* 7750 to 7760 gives 0.074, 9.87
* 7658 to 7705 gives 0.081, 9.95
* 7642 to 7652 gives -0.082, 11.6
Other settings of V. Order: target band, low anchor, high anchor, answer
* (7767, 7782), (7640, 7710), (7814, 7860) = 0.3 angstrom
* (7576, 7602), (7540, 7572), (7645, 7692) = -1.0 angstrom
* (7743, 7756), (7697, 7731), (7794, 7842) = 0.4 angstrom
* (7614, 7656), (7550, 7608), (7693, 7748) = -2.3 angstrom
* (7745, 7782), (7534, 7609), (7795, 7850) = 2.2 angstrom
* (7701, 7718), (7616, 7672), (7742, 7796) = 0.4 angstrom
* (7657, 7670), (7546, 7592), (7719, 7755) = 1.4 angstrom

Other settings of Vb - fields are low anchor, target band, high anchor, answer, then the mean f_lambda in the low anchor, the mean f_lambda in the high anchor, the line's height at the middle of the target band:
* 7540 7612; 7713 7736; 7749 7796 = -0.03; 11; 9.99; 10.3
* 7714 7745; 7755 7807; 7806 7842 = 0.03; 10.6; 10.4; 10.5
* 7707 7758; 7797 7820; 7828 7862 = 0.01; 10.4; 10.5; 10.5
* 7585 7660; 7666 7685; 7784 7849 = 0.08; 11.2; 10.4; 11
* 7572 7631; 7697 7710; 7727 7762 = 0.02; 11.1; 10.3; 10.5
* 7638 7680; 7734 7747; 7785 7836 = -0.01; 10.6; 10.4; 10.5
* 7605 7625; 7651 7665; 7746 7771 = 0.08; 11.1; 9.76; 10.7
